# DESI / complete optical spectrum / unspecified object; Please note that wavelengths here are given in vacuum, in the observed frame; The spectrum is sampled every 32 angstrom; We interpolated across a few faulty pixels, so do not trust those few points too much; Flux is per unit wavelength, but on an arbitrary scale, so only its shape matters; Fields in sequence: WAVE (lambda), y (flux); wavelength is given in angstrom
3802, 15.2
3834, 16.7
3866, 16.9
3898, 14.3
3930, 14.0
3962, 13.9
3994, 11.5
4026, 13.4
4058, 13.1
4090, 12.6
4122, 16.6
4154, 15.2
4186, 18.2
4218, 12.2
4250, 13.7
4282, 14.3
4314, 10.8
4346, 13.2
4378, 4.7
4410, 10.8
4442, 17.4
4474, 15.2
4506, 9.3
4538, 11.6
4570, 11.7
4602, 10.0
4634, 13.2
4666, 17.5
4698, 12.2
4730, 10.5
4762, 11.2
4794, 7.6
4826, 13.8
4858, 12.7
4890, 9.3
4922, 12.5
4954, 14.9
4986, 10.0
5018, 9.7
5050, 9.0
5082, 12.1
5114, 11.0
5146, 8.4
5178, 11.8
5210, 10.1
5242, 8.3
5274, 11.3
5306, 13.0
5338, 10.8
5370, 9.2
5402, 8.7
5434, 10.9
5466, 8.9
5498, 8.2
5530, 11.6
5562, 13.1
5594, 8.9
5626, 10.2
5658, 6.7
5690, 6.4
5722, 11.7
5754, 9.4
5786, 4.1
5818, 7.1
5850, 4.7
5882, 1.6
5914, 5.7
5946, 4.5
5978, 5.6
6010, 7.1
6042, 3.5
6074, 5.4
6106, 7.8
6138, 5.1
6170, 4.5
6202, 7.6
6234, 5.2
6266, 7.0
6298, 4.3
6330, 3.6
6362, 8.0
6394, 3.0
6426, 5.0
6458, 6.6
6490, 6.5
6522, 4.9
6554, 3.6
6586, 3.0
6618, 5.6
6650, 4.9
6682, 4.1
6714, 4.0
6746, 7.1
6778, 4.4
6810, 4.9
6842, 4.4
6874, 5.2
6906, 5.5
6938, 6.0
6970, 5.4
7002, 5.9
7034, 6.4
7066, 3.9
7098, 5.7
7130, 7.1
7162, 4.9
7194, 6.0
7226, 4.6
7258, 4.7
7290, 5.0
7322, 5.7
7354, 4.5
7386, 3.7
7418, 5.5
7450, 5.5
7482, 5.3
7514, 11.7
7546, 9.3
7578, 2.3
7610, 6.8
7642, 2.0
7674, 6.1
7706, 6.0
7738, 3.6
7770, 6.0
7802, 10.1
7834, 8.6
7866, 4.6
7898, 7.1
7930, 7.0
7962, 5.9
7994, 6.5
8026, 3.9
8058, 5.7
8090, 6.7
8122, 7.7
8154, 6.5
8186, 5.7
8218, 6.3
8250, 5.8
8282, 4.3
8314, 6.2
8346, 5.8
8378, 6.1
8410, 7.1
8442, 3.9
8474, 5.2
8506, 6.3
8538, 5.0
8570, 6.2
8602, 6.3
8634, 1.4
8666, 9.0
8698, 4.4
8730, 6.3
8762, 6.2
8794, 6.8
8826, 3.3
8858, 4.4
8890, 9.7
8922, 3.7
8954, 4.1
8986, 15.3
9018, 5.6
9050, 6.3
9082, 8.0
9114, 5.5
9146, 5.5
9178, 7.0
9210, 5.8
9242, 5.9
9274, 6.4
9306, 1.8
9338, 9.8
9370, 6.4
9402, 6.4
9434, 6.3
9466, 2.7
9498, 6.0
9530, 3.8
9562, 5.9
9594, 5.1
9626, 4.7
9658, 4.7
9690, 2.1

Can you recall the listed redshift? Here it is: 1.02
